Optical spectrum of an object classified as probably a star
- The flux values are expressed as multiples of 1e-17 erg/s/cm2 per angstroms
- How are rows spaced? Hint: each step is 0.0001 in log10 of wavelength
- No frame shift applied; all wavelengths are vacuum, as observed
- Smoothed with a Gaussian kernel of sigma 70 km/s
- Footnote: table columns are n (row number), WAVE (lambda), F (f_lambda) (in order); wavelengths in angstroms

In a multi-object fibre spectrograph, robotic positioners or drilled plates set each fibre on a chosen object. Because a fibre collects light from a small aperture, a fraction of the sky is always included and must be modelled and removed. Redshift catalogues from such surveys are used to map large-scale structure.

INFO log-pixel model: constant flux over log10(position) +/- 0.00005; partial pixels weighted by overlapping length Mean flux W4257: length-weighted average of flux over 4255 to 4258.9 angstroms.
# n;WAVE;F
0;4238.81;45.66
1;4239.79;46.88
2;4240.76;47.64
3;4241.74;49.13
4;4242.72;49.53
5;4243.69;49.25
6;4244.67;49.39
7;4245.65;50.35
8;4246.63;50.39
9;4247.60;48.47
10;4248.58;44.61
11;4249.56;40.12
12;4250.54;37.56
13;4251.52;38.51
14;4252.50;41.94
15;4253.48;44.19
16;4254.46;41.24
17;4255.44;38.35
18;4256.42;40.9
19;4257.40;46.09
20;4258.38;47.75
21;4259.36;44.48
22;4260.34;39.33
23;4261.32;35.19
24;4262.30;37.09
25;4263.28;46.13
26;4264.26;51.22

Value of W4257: 43.4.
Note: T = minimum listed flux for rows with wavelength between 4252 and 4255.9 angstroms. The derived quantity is 38.35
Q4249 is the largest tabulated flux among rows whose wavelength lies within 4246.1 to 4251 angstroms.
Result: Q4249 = 50.39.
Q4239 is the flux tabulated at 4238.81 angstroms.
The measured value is 45.66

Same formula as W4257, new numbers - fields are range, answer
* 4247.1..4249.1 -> 46.6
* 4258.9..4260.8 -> 41.9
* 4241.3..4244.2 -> 49.3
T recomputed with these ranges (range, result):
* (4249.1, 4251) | 37.56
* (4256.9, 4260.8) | 39.33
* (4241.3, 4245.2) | 49.13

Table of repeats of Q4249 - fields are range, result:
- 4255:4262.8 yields 47.75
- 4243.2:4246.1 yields 50.35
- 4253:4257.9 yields 46.09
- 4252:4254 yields 44.19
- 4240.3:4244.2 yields 49.53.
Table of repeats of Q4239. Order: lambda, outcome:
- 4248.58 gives 44.61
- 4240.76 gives 47.64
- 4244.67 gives 49.39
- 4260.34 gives 39.33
